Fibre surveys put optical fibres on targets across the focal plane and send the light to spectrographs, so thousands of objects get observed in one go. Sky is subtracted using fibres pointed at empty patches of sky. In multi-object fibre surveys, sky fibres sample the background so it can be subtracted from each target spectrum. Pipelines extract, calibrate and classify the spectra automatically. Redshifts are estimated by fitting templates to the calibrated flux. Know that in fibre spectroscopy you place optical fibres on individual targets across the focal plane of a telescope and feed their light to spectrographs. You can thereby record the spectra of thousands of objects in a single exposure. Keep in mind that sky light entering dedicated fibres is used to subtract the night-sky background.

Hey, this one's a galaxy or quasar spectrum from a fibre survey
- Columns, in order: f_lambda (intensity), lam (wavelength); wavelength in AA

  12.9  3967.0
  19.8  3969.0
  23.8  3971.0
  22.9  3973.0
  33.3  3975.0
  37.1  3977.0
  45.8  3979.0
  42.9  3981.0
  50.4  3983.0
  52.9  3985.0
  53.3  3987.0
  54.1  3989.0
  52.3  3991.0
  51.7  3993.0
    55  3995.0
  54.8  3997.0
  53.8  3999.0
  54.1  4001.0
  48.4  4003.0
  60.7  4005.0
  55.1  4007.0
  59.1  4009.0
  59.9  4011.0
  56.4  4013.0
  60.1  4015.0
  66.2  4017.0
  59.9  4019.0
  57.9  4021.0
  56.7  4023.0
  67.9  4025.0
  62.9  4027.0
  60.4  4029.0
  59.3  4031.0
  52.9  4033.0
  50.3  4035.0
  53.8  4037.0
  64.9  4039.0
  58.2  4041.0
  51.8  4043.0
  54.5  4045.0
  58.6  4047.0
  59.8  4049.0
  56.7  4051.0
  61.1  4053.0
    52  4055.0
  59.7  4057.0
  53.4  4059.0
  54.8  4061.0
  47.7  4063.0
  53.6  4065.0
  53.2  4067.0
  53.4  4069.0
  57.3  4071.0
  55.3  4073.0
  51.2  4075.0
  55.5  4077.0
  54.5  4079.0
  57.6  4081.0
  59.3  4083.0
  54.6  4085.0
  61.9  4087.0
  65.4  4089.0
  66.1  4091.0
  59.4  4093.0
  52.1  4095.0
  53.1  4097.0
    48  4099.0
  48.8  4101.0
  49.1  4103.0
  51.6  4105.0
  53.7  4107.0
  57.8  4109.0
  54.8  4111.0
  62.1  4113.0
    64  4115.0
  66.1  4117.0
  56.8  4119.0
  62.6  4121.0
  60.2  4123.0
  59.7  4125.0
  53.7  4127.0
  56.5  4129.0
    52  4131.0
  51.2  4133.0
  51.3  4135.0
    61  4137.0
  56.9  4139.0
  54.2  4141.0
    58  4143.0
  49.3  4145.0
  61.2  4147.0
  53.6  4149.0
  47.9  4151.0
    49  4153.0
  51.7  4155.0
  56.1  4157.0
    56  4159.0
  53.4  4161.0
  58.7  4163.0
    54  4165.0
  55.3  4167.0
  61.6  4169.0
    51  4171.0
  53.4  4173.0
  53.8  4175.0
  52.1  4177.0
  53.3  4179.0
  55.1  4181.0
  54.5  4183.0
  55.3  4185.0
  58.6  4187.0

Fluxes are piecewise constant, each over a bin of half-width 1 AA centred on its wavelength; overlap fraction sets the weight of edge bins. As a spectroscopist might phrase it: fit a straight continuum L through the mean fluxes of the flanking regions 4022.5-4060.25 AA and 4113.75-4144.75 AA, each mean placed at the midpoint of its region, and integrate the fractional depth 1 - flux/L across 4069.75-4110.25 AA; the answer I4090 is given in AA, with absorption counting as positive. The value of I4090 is 1.36 AA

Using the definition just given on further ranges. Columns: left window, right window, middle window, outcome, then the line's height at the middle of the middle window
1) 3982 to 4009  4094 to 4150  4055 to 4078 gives 0.4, 54.9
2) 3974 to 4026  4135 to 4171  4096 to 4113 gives 0.6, 54.6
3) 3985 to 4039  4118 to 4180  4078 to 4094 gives -1.1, 55.9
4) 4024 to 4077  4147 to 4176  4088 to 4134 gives -1.3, 55.2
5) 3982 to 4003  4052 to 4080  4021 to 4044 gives -1.8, 53.8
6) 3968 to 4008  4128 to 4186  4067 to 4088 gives -2.3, 50.5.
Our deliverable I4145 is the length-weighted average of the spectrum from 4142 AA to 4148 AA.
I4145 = 56.2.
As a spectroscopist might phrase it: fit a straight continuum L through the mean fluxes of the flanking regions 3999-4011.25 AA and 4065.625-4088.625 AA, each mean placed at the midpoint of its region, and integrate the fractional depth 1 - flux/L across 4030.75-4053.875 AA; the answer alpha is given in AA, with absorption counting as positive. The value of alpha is -0.33 AA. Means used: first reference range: 55.8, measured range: 56.7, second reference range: 56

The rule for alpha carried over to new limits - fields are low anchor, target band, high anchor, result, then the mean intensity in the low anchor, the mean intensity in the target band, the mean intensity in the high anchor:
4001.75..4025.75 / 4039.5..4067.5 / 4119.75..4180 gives 1.1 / 58.9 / 55.6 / 55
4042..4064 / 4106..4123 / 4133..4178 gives -1.5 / 55.5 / 59.8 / 54.4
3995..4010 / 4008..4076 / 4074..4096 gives -0.8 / 55.1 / 57.1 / 58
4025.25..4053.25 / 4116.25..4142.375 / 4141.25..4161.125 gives -1.2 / 57.7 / 57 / 53.7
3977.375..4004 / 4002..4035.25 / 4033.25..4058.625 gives -2.9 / 51.2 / 58.7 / 56.6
